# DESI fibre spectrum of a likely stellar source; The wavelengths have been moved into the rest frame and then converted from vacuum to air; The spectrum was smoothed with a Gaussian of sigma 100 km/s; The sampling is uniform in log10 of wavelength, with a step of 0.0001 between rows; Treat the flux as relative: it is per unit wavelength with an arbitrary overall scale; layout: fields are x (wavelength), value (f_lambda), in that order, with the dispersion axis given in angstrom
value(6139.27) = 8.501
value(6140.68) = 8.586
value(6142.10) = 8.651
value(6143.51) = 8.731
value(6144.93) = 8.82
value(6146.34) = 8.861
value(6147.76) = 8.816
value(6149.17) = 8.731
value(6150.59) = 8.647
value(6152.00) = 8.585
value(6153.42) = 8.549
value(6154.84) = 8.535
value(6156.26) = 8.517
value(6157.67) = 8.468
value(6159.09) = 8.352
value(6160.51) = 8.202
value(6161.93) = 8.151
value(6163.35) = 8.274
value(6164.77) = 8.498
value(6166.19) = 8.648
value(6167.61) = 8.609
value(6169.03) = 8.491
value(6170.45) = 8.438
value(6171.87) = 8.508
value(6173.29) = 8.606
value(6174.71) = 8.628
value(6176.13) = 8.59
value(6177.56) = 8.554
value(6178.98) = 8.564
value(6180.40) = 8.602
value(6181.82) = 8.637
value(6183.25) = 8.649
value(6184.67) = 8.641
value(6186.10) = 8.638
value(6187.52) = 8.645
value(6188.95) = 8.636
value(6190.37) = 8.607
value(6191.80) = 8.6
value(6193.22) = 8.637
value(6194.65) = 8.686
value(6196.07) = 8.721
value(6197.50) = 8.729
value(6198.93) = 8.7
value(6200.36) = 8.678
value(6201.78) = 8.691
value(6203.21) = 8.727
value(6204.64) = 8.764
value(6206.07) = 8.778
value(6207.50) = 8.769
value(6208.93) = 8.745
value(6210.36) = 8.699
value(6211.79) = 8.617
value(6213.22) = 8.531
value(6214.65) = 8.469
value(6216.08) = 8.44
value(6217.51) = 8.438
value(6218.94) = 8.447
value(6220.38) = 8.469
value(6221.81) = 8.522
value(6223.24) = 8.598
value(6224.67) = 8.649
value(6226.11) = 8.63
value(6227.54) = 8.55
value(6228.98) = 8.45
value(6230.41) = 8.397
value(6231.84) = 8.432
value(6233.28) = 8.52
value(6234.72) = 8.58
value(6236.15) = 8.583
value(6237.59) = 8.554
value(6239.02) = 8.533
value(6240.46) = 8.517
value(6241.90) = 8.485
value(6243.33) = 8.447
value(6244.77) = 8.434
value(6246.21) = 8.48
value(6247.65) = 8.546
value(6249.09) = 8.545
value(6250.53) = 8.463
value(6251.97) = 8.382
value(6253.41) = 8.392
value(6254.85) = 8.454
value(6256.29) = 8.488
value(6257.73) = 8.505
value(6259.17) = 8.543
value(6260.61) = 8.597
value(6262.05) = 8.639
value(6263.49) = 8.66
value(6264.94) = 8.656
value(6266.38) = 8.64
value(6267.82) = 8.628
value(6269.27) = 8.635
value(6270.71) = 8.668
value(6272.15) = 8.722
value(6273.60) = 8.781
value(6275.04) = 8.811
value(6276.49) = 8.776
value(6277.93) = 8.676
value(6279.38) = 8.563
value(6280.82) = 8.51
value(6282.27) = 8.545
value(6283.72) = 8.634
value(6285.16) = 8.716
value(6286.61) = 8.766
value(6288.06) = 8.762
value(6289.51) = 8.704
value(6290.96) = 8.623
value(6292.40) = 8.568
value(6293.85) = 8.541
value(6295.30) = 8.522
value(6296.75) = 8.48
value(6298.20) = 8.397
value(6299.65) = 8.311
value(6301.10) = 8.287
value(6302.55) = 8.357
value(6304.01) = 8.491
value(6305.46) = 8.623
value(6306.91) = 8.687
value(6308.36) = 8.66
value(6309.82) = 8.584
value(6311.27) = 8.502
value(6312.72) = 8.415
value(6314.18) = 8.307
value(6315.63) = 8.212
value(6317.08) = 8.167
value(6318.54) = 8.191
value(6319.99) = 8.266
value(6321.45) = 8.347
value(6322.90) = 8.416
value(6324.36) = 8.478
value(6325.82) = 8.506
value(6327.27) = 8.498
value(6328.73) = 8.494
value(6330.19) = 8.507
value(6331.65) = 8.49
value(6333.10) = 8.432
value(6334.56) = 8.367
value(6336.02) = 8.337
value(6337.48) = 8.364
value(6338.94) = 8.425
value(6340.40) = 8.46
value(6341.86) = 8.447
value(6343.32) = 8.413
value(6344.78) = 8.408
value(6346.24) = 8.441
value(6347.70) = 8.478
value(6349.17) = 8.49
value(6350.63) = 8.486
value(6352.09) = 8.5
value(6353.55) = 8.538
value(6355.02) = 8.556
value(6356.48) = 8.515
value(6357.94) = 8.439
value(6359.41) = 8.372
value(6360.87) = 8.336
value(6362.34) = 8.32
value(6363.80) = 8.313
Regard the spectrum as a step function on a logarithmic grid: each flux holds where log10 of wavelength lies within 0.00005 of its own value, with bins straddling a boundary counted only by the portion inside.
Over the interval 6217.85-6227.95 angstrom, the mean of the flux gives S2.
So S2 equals 8.55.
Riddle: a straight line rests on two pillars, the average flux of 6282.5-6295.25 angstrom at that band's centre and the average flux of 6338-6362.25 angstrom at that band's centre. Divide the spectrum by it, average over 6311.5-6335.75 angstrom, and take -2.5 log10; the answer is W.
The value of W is 0.020 mag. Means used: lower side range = 8.65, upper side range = 8.45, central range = 8.38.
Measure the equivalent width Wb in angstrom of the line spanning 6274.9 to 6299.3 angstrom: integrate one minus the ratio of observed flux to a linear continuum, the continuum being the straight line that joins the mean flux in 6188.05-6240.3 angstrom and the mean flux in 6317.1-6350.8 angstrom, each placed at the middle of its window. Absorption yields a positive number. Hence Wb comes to -0.4 angstrom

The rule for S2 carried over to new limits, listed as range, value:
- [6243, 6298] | 8.59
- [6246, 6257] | 8.46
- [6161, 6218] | 8.6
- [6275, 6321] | 8.51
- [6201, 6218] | 8.64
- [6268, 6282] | 8.68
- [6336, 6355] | 8.45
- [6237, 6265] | 8.51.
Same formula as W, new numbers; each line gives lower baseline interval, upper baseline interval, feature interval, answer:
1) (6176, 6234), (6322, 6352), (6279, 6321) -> 0.00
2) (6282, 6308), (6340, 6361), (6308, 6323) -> 0.02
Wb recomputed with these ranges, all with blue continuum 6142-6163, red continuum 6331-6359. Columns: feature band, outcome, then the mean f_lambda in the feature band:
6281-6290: -0.2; 8.67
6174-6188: -0.1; 8.61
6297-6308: 0.0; 8.46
